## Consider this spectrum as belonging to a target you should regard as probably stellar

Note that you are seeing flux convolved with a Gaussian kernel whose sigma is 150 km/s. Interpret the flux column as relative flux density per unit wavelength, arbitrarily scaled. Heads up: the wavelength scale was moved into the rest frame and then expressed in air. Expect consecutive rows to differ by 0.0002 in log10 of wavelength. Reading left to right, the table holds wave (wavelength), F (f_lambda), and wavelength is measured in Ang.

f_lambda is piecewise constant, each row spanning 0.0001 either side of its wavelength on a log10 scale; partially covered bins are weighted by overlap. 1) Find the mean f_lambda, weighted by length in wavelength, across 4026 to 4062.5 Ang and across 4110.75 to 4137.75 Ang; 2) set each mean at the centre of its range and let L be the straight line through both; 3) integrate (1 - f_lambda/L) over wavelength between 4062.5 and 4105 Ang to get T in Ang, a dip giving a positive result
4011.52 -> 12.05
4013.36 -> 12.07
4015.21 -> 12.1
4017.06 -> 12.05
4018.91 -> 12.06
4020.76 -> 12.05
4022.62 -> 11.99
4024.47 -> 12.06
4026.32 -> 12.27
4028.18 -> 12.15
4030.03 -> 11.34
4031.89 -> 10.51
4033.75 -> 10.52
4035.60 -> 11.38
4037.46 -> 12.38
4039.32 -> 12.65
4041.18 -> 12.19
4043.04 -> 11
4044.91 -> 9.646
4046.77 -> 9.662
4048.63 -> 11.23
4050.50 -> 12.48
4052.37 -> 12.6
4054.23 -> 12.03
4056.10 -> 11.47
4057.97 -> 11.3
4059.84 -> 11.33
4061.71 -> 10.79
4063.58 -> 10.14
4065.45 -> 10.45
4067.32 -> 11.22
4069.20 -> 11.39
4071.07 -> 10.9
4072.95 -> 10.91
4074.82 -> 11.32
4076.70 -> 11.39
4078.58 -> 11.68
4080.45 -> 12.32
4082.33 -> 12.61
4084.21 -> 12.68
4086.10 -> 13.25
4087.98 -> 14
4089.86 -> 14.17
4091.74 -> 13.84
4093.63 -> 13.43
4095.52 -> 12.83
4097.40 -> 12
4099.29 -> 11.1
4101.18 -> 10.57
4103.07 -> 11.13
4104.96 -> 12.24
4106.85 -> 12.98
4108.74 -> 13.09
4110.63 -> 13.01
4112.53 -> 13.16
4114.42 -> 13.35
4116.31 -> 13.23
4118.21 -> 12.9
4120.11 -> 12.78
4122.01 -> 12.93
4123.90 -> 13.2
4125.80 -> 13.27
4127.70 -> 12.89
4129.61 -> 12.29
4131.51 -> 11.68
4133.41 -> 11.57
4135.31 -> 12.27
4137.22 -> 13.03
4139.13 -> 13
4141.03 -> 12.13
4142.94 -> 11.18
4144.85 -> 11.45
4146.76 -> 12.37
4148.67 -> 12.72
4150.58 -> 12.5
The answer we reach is 0.41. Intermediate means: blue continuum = 11.4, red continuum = 12.8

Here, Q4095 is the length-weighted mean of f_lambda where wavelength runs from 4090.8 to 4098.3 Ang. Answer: 13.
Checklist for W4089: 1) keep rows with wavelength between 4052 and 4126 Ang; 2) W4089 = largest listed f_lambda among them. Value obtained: 14.17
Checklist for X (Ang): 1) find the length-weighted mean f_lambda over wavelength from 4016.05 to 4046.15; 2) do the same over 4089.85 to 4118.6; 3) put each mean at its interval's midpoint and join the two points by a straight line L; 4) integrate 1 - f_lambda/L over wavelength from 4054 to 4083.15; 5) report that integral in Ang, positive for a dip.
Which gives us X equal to 2.0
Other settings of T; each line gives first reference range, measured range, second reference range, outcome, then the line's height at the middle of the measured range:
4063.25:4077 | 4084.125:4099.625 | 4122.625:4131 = -1.9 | 11.7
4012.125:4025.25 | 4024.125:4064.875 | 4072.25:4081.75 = 1.6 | 11.9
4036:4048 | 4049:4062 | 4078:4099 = 0.0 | 11.7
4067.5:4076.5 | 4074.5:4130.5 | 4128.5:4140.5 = -4.6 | 11.7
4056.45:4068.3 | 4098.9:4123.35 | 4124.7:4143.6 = -1.3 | 11.9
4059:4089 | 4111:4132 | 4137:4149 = -1.5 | 12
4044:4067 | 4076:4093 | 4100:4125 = -1.5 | 11.9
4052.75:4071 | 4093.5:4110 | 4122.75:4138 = -0.2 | 12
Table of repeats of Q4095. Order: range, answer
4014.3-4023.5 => 12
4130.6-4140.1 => 12.3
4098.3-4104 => 10.9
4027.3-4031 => 11.7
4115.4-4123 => 13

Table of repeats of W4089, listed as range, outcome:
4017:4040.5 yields 12.65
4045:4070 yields 12.6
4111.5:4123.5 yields 13.35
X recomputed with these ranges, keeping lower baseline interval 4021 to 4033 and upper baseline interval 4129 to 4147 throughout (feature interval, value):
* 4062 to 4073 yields 0.9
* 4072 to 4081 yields 0.3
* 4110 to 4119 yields -0.8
